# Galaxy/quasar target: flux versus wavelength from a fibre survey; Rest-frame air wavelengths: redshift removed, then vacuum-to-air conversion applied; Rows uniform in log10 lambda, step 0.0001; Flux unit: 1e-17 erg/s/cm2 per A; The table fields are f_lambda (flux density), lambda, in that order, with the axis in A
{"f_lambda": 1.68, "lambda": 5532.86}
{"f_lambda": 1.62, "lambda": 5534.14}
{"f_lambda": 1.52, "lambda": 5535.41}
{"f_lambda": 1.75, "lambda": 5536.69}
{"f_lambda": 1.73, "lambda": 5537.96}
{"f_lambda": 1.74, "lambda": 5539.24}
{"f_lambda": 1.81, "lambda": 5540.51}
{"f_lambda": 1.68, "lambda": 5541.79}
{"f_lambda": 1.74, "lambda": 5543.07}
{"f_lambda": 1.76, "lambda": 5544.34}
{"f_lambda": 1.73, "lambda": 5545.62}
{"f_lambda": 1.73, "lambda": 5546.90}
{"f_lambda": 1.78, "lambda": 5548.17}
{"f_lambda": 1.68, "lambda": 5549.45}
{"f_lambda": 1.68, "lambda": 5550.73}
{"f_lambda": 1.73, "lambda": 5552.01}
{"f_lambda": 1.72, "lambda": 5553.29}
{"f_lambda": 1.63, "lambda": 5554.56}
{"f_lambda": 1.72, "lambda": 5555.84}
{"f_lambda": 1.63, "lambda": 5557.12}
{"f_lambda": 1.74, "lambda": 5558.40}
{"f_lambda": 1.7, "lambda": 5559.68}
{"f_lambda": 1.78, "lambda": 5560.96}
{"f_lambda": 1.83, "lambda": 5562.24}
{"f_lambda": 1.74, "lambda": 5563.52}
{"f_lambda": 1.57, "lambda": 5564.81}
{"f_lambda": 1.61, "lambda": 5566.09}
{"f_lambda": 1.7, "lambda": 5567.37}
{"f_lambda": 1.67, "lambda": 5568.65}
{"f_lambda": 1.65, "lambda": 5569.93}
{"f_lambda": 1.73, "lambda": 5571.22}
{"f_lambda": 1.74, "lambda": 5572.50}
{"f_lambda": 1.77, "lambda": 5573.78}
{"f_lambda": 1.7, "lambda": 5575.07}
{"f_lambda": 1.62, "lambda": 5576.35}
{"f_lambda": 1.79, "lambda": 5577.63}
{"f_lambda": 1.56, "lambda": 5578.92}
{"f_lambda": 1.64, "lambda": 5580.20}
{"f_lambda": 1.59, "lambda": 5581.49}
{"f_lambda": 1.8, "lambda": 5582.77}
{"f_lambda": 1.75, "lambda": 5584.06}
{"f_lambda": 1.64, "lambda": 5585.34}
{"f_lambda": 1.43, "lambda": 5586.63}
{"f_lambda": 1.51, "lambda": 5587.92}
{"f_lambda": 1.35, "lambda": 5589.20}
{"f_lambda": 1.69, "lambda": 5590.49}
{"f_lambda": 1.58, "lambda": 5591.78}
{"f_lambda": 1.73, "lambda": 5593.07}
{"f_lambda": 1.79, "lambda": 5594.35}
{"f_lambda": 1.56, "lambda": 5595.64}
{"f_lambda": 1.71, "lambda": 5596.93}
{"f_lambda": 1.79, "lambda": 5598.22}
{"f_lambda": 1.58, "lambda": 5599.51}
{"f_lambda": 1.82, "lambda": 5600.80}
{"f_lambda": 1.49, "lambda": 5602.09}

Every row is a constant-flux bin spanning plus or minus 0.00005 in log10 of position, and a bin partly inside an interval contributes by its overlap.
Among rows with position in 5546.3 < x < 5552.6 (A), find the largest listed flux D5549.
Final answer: 1.78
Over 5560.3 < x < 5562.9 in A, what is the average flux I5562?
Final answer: 1.8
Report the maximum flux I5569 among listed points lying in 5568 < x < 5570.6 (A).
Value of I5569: 1.67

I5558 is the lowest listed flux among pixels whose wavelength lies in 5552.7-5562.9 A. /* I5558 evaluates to 1.63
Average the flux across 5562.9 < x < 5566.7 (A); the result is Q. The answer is 1.64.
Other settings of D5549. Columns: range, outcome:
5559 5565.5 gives 1.83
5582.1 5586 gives 1.8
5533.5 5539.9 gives 1.75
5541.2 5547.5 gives 1.76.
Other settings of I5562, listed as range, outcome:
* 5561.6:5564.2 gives 1.78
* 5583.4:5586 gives 1.69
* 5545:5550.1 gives 1.73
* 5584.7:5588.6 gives 1.53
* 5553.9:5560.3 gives 1.69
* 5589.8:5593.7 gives 1.66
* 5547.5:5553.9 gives 1.72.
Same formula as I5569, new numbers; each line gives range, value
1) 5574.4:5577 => 1.7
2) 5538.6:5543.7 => 1.81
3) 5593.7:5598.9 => 1.79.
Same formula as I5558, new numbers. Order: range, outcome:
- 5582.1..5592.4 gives 1.35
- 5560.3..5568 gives 1.57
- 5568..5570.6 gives 1.65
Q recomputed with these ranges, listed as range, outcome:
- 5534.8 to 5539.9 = 1.69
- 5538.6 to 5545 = 1.75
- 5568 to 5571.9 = 1.68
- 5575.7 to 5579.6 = 1.66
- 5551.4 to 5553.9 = 1.72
